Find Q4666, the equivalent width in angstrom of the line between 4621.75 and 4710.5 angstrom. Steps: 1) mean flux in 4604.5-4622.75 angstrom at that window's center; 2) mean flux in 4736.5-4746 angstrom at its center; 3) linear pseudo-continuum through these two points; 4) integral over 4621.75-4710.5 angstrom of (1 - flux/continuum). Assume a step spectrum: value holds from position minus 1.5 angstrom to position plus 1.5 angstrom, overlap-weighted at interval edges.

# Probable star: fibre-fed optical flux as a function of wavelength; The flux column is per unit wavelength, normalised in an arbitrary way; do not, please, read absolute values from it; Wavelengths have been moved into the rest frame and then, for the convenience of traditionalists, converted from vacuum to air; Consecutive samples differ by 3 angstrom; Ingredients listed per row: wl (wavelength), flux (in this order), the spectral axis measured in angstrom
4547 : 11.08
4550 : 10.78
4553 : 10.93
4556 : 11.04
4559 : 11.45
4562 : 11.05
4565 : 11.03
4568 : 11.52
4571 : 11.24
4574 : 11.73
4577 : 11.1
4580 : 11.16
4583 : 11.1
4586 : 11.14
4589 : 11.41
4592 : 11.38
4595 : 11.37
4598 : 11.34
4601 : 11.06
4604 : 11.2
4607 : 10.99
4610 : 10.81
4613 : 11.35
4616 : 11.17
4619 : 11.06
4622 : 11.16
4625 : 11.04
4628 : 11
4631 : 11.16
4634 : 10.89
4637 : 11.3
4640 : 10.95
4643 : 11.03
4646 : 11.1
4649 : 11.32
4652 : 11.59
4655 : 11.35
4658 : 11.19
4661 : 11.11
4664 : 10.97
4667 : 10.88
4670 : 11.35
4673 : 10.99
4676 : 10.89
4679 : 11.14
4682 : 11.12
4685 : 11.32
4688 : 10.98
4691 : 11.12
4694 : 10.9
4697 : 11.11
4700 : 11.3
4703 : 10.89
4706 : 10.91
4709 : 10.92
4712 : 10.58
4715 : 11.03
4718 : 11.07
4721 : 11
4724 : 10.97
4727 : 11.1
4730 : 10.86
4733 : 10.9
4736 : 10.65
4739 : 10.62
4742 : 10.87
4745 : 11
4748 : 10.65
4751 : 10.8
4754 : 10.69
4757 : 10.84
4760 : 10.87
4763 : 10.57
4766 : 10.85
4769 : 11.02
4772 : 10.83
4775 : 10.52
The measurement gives -1.0 angstrom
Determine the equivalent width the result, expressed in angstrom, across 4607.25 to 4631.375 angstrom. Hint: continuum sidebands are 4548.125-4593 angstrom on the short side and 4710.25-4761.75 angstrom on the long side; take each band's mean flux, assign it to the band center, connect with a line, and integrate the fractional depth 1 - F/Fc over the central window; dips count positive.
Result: 0.03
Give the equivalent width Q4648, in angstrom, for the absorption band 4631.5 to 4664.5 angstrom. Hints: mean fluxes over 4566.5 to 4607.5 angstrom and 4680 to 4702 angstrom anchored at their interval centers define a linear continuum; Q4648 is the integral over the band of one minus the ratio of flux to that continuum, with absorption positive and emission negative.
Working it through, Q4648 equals 0.0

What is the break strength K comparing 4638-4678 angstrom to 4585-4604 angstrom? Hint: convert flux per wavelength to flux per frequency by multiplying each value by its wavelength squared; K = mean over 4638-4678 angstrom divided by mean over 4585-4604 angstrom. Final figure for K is 1.01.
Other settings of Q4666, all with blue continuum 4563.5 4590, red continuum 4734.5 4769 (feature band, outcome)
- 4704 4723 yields -0.1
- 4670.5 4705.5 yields -0.4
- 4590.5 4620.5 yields 0.0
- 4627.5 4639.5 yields 0.0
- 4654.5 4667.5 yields -0.1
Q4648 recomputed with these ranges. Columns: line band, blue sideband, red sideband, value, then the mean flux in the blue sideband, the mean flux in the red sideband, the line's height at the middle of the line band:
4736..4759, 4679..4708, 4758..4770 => 0.2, 11.1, 10.8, 10.9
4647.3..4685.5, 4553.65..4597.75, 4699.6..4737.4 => -0.4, 11.3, 10.9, 11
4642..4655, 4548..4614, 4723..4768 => -0.3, 11.2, 10.8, 11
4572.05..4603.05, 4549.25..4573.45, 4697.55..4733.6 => -0.4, 11.2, 11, 11.1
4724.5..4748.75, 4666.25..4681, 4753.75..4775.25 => 0.1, 11.1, 10.8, 10.9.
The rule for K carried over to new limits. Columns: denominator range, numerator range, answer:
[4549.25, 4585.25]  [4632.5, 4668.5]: 1.03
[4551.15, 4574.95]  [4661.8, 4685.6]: 1.03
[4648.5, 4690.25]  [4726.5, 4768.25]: 1.00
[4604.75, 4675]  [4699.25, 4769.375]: 1.02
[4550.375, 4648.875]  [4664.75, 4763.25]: 1.03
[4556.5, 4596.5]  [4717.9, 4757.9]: 1.03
